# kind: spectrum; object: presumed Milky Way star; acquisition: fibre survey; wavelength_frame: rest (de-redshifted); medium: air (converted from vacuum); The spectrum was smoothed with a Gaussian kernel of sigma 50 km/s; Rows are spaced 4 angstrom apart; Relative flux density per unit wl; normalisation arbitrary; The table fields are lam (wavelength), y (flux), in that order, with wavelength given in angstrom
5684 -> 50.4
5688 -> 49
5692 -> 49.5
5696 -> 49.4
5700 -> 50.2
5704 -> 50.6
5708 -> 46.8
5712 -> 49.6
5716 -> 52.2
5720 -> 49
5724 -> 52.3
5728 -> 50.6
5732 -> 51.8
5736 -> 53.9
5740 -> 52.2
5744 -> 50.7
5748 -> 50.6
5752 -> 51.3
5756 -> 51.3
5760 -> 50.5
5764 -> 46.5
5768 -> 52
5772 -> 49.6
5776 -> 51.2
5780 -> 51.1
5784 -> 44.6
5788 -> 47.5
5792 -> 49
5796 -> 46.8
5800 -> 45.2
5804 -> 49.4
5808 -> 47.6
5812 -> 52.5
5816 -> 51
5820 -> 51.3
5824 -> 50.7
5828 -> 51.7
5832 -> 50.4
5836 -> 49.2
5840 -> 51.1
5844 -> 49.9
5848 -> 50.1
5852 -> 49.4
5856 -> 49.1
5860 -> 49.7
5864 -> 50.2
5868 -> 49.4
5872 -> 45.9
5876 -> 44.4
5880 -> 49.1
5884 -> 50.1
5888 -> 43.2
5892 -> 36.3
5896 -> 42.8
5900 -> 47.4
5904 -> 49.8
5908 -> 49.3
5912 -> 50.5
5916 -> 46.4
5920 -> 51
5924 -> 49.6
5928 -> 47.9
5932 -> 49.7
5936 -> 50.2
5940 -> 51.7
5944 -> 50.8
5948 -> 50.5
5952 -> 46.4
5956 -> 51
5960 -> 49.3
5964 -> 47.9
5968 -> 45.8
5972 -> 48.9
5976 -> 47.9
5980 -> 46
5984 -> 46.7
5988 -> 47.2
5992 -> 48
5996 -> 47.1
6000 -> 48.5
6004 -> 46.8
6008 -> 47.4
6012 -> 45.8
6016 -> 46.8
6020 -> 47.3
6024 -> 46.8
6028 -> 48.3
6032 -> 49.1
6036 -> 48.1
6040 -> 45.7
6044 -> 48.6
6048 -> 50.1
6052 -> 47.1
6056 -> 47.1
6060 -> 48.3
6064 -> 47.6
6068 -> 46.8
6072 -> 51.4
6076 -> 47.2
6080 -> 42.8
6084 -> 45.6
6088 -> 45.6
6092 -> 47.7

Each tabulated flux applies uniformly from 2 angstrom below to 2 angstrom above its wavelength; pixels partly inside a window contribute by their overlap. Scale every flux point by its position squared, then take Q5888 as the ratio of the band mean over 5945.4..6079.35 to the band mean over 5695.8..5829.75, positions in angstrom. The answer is 1.04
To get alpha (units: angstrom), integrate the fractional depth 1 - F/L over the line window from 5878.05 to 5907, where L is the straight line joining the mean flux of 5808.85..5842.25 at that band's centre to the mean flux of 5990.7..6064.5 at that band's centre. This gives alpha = 2.40 angstrom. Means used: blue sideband 50.9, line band 45.7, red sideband 47.6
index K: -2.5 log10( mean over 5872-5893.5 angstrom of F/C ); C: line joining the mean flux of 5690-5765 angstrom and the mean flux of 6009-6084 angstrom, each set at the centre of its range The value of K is 0.09 mag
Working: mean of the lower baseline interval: 50.5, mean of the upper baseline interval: 47.4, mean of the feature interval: 44.9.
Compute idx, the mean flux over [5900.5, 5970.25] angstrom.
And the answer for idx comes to 49.2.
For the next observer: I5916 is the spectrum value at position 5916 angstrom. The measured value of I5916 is 46.4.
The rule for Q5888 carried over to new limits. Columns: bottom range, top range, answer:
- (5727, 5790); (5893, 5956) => 1.03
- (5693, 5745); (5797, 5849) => 1.02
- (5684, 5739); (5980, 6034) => 1.04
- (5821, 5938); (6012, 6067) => 1.04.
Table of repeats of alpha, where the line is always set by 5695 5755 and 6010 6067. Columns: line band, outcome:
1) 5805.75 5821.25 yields -0.2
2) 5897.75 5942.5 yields -0.5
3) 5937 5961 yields -0.7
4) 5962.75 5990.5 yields 0.6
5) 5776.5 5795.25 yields 0.7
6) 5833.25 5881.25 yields 0.5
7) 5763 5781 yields 0.0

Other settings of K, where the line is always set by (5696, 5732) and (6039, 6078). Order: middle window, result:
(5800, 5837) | -0.01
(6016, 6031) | 0.02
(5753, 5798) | 0.01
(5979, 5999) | 0.03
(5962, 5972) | 0.03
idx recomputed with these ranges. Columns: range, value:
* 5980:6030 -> 47.2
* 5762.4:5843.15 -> 49.4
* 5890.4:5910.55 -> 45.4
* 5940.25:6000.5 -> 48.2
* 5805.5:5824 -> 50.6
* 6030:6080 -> 47.9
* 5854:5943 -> 47.9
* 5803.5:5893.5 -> 48.8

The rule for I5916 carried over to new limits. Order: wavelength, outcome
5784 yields 44.6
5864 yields 50.2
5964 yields 47.9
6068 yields 46.8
